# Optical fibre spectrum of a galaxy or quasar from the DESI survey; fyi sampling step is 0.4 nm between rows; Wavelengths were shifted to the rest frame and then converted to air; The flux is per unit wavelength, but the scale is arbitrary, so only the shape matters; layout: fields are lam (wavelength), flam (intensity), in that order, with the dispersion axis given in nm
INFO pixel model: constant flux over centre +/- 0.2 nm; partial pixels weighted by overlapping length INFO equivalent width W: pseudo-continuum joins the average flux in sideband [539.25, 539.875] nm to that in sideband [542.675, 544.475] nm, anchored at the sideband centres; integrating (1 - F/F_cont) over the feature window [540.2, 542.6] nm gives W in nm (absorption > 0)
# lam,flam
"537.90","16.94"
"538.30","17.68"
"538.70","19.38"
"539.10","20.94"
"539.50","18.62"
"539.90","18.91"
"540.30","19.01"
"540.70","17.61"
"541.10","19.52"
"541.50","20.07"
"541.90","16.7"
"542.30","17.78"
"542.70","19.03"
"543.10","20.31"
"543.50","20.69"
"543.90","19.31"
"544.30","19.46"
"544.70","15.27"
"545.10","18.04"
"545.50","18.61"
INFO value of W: 0.11 nm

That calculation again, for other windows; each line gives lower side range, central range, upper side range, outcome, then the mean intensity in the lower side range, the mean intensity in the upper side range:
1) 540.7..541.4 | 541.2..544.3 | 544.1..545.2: -0.14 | 19.1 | 17.5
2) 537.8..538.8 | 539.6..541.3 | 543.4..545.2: -0.06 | 18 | 18.5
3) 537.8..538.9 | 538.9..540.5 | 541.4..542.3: -0.11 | 18.1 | 18.1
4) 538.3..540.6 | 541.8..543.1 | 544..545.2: 0.00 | 19.1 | 17.7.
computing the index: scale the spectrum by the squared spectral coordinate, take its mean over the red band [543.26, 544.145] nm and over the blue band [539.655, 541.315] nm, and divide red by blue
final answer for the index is 1.08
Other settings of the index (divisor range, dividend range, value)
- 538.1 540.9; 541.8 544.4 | 1.03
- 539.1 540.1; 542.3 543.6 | 1.03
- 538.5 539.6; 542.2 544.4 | 1.00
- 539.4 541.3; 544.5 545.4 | 0.92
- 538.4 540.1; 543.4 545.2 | 0.97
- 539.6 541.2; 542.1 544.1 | 1.05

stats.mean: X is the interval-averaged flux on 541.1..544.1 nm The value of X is 19.2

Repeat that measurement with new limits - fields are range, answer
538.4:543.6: 19.1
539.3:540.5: 18.8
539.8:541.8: 18.9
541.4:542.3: 18.1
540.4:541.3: 18.6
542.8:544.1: 20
